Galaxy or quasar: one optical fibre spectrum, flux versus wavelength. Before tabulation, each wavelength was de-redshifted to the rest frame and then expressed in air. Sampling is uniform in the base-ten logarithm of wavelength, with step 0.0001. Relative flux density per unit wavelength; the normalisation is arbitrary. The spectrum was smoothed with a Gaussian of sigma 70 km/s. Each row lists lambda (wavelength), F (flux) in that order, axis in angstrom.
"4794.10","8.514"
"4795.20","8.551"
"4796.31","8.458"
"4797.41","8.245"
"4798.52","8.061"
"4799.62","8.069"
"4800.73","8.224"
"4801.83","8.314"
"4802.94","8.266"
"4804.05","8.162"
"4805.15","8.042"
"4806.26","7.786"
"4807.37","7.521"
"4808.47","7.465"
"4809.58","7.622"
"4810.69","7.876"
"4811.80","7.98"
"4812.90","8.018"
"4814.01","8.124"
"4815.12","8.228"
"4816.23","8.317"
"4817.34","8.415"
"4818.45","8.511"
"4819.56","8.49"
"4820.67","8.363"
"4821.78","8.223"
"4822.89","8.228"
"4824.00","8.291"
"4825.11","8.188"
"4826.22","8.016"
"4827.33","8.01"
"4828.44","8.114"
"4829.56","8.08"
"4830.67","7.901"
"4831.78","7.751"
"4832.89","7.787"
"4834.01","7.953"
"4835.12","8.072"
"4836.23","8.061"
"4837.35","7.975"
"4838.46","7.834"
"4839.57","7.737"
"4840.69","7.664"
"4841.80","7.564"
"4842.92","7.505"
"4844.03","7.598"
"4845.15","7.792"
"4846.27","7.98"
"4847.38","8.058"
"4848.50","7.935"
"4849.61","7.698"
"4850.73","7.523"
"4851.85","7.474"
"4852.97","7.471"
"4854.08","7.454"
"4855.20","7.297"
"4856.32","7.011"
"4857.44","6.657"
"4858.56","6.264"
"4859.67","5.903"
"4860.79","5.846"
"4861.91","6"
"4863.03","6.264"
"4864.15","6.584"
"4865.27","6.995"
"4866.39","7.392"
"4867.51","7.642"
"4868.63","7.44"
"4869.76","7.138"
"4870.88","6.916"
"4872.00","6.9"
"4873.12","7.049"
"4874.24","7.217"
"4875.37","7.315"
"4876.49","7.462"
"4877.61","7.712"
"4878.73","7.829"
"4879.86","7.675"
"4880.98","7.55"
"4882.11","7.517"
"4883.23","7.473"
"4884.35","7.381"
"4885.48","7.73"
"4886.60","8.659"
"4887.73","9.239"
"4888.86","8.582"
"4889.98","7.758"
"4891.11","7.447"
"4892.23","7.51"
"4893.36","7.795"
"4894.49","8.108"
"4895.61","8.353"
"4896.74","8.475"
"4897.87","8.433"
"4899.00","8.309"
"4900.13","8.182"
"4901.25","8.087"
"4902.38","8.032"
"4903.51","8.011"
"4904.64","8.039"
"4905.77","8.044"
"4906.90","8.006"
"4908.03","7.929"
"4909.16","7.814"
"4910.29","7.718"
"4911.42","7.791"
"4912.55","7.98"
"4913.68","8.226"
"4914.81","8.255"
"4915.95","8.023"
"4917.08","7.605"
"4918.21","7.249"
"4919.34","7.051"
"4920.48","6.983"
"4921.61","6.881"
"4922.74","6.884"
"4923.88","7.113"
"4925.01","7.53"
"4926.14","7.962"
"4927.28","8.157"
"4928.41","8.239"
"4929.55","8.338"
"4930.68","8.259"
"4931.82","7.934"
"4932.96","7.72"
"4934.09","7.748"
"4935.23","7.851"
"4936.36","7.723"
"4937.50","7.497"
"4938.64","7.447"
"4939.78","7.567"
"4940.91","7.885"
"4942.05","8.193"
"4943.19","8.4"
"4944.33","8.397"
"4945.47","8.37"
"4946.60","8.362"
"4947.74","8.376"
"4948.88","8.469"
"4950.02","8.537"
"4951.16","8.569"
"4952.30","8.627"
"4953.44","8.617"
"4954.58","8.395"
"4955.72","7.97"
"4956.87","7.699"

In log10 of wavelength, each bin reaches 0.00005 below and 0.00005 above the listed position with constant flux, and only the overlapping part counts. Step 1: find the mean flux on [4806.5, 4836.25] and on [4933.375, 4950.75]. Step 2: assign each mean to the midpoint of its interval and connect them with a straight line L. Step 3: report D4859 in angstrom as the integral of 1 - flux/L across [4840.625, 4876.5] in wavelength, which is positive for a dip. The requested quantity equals 3.95 angstrom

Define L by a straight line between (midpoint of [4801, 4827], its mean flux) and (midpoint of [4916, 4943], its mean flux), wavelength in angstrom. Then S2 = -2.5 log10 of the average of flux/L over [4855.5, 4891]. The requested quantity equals 0.09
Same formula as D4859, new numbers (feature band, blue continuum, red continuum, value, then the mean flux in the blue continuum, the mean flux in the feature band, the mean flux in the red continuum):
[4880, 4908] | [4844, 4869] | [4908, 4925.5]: -2.4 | 7.13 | 8.02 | 7.55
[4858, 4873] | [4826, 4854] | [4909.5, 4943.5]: 2.1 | 7.81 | 6.73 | 7.74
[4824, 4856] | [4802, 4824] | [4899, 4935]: 0.9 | 8.09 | 7.81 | 7.81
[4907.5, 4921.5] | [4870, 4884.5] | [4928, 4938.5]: 0.1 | 7.38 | 7.69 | 7.89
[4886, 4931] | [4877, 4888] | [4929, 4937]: -0.2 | 7.84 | 7.92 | 7.94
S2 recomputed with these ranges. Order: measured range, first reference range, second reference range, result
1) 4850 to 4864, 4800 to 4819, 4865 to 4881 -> 0.12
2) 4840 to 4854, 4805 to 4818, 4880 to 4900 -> 0.04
